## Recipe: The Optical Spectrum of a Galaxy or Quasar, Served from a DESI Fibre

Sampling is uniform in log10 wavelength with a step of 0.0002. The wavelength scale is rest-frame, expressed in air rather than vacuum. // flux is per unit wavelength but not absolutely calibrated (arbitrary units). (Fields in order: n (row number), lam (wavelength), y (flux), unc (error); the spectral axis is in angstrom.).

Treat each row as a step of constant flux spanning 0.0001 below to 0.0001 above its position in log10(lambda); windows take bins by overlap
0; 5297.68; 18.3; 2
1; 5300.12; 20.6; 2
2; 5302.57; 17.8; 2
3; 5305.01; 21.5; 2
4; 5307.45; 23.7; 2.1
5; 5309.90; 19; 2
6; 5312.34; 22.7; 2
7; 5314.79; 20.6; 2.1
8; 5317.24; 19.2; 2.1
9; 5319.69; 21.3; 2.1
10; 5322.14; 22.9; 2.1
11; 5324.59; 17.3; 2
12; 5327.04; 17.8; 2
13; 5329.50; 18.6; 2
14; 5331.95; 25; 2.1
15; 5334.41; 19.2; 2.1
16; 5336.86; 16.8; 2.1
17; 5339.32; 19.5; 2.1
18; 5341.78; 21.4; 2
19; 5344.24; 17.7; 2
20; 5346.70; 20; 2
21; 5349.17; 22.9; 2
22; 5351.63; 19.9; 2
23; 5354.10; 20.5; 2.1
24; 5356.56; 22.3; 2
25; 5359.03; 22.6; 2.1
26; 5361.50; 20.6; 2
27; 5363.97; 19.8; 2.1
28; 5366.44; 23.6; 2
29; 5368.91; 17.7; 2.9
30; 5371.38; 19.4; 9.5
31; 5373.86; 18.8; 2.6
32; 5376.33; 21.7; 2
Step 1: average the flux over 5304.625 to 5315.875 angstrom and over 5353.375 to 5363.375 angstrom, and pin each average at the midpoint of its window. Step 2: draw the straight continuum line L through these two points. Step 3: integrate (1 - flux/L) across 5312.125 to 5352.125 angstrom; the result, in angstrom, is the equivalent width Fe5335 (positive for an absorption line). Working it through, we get 2.6 angstrom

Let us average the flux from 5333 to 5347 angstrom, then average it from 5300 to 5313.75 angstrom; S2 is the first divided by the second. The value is 0.9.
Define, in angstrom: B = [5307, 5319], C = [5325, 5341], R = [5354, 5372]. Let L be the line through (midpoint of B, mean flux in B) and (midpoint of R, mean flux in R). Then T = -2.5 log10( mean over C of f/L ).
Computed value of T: 0.078 mag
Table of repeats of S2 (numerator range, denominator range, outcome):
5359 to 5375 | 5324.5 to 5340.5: 1.05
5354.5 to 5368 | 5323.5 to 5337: 1.12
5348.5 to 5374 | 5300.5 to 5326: 1.01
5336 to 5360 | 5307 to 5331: 1.01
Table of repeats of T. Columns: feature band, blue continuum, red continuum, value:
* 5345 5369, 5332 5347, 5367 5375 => -0.098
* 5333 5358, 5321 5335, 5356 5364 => 0.043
